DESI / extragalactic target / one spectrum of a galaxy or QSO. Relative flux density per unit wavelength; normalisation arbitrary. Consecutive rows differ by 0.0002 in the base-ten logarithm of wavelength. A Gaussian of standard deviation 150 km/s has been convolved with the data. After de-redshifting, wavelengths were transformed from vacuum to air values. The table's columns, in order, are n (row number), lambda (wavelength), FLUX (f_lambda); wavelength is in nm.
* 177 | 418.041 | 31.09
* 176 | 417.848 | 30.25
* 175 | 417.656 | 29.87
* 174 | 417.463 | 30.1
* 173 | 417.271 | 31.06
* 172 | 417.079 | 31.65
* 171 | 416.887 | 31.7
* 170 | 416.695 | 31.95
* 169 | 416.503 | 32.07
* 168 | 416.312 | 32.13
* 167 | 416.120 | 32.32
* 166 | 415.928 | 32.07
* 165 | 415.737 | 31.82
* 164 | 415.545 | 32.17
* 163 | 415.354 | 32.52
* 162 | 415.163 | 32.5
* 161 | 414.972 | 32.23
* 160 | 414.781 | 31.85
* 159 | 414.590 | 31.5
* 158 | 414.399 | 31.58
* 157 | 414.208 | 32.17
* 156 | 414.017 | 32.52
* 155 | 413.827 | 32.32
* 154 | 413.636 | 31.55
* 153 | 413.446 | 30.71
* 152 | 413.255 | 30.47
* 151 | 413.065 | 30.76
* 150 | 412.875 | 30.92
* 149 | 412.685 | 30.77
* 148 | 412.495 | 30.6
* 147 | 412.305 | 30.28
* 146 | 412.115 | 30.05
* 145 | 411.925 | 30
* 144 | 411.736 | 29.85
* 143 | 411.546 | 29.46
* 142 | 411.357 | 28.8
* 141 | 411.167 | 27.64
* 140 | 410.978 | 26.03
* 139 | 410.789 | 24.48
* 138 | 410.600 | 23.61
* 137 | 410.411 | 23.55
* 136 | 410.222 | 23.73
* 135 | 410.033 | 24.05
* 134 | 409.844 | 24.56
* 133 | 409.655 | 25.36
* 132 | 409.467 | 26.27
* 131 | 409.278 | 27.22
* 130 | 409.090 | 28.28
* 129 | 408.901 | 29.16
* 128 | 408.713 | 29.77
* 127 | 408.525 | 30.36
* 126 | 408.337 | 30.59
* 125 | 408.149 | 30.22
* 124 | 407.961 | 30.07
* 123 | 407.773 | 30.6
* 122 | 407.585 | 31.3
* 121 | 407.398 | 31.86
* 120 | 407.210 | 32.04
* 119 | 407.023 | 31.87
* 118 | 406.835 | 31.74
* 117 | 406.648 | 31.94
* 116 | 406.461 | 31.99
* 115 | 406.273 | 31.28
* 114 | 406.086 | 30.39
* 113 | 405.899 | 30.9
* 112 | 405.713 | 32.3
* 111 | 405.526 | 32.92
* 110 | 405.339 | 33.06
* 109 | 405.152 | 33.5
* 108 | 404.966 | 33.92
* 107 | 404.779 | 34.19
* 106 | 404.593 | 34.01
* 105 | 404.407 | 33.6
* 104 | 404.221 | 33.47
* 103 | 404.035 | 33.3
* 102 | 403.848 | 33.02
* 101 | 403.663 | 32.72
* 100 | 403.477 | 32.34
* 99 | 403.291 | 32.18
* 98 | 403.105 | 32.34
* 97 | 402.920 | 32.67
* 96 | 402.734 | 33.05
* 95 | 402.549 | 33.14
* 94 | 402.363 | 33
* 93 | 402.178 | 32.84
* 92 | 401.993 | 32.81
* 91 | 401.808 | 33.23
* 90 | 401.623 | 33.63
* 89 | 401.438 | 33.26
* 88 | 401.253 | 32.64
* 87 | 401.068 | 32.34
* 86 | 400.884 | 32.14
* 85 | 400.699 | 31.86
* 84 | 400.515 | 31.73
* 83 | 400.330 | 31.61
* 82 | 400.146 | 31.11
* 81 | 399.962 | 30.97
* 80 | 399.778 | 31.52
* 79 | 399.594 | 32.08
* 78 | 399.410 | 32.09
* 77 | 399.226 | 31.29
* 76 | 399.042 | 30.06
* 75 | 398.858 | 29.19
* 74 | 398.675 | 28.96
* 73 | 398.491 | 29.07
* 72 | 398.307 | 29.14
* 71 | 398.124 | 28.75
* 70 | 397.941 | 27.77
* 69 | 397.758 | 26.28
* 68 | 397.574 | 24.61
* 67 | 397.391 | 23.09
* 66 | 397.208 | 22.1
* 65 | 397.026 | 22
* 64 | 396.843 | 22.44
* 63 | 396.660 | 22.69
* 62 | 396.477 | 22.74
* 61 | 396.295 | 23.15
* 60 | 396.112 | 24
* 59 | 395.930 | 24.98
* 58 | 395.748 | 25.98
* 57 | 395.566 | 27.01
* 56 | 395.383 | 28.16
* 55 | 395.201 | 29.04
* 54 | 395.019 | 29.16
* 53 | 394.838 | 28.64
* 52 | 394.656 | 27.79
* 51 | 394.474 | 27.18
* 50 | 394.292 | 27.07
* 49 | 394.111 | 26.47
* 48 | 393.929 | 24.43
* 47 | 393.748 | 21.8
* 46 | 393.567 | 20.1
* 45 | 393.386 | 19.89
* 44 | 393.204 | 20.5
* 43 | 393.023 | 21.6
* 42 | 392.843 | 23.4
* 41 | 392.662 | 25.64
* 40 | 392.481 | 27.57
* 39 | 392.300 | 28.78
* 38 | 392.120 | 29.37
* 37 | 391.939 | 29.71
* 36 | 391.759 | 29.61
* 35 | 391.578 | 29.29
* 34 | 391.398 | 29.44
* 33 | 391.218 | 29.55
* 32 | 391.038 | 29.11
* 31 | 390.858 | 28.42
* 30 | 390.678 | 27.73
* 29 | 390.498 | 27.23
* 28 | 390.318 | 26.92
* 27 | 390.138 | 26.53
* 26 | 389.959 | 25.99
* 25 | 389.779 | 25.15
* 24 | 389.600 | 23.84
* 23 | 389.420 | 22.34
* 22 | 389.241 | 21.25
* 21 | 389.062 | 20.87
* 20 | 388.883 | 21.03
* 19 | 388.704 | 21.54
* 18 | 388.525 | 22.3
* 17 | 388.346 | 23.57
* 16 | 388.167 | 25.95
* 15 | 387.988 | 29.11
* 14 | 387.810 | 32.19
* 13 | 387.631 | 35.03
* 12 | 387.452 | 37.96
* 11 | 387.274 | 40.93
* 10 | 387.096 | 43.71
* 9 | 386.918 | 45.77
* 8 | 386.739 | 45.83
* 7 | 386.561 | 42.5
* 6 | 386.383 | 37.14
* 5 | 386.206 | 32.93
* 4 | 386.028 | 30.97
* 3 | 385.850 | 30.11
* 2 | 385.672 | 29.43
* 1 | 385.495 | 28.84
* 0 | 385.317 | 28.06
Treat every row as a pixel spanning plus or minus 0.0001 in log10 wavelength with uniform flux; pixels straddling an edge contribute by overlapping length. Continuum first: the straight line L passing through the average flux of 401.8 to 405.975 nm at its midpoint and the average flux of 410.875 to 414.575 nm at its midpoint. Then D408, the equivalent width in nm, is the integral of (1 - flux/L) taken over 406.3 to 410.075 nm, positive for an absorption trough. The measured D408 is 0.26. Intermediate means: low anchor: 33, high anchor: 30.4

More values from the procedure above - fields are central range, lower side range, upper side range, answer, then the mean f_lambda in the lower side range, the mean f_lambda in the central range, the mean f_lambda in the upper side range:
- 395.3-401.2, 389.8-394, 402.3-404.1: 0.41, 26.2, 27.9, 32.7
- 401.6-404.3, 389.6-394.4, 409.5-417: -0.47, 26.2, 32.9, 29.8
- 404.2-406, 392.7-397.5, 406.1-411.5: -0.38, 24.5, 33.2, 28.5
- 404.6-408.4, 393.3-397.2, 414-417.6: -0.42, 24.9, 31.9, 31.8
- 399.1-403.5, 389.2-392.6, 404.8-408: -0.27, 27.3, 32.3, 31.9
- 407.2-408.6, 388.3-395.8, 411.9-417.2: -0.05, 25.8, 30.8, 31.6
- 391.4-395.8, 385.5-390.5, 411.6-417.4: 0.62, 30.3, 26.2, 31.5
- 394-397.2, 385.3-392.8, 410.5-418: 0.45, 29.7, 25.7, 30.6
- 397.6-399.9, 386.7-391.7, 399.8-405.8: 0.15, 29.1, 29.5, 32.8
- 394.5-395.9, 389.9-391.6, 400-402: 0.10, 28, 27.8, 32.3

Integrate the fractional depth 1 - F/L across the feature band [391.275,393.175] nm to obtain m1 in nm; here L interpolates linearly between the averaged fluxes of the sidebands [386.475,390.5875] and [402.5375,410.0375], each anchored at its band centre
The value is 0.18 nm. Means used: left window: 29.9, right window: 31.2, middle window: 27.3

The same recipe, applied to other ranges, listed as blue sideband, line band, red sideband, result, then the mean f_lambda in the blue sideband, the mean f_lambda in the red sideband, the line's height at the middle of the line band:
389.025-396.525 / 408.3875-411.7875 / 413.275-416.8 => 0.424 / 25.9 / 32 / 30.6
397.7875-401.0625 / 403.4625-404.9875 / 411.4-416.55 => -0.130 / 30.5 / 31.4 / 30.8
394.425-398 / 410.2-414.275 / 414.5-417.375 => 0.210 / 25.4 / 32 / 30.7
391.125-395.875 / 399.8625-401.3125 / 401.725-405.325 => -0.029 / 26.4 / 33.1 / 31.2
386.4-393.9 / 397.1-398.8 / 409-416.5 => 0.123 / 28.3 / 29.5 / 28.7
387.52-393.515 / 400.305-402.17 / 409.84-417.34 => -0.310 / 26.1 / 30.1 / 27.9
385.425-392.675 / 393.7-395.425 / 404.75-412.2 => 0.153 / 29.8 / 29.4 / 29.7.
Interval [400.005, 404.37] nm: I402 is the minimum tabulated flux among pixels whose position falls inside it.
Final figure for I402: 31.11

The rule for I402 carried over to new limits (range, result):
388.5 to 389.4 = 20.87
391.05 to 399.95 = 19.89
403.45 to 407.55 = 30.39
